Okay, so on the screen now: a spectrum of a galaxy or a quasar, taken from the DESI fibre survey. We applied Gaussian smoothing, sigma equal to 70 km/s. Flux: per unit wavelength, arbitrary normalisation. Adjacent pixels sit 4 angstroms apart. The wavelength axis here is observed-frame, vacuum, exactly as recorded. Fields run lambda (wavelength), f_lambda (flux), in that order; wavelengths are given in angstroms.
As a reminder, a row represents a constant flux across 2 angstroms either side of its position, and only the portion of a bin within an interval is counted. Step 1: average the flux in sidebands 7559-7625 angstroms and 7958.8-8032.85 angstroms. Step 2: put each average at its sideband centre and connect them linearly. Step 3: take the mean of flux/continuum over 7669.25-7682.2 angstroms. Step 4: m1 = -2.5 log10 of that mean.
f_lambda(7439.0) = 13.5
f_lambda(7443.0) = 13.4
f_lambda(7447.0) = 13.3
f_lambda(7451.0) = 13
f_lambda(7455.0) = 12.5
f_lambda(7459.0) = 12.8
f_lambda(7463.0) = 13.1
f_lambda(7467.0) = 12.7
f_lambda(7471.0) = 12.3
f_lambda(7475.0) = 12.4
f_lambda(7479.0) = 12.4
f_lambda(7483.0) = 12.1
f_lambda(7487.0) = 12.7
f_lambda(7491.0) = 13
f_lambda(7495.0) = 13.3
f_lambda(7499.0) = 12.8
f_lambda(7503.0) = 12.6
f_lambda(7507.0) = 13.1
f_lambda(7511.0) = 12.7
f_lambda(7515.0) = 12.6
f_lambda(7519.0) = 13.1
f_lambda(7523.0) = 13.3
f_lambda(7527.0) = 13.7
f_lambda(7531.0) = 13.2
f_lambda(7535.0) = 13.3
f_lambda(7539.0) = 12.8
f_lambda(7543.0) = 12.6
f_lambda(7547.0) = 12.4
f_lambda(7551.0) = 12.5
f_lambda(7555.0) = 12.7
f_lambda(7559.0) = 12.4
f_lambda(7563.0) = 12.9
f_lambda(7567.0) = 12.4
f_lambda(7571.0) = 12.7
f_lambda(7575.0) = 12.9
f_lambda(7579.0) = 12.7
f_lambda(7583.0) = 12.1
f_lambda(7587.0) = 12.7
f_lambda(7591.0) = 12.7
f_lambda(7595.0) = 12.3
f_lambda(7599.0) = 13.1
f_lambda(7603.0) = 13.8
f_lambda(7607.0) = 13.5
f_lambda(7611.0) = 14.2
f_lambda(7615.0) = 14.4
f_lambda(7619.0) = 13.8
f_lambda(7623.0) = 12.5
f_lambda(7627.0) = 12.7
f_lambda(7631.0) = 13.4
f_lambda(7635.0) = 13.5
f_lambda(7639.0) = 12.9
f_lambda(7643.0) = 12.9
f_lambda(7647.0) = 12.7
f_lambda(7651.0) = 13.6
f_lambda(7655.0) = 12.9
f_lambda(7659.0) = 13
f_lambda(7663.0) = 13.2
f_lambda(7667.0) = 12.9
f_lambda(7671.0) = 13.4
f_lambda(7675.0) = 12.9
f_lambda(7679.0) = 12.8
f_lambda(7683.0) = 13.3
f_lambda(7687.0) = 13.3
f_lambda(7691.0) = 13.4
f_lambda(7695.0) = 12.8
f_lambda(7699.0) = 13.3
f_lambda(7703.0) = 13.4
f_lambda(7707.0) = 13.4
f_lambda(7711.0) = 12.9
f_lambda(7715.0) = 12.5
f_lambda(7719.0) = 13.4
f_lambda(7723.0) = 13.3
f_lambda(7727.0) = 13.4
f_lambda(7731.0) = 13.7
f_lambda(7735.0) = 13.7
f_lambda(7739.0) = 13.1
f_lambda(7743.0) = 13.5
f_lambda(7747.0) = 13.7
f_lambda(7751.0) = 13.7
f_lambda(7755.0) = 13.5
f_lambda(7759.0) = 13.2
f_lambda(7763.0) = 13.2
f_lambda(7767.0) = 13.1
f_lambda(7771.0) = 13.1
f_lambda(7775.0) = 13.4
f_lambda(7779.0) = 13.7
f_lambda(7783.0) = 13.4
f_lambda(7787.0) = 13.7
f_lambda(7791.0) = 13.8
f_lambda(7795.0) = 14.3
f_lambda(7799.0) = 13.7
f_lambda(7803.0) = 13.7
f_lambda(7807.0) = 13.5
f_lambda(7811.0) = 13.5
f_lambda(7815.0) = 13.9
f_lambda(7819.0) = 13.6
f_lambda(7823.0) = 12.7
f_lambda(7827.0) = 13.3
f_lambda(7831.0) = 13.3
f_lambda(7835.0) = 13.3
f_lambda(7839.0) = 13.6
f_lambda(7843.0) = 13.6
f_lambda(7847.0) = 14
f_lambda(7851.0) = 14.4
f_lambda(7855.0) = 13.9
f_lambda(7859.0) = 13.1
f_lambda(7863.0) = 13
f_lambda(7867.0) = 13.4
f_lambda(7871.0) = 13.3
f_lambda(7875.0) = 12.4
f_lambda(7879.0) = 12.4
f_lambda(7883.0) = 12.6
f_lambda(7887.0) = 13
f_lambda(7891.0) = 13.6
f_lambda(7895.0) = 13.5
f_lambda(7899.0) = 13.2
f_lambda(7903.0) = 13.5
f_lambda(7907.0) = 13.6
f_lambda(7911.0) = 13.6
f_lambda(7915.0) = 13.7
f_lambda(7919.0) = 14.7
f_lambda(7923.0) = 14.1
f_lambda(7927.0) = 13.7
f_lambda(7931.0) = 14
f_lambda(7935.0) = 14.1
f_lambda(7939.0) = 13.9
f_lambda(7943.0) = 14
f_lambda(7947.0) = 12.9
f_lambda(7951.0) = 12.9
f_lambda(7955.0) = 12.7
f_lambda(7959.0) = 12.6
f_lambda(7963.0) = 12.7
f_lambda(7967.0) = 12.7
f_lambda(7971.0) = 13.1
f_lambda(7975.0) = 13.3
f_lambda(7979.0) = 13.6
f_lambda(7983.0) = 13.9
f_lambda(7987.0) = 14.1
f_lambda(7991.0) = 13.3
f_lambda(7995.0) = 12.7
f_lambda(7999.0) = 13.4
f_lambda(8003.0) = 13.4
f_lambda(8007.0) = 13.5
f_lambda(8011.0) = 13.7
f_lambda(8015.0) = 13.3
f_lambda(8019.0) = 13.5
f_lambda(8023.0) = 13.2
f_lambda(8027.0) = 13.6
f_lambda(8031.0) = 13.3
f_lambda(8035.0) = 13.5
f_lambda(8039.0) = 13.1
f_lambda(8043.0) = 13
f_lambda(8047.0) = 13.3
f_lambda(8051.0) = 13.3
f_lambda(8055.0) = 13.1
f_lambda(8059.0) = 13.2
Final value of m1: 0.00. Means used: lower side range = 13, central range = 13.1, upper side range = 13.3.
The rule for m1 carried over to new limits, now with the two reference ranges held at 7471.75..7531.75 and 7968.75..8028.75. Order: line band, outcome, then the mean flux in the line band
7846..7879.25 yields -0.01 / 13.4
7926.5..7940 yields -0.05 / 14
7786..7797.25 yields -0.06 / 13.9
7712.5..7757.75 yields -0.02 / 13.4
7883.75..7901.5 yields 0.00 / 13.3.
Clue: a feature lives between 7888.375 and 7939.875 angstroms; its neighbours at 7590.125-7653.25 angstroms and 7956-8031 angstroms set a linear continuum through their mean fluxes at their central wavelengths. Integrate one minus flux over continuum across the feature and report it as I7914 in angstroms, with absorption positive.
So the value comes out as -1.9 angstroms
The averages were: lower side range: 13.3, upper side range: 13.3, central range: 13.8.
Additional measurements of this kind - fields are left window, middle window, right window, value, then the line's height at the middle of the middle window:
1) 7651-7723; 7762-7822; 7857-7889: -2.62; 13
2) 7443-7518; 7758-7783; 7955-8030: -0.44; 13.1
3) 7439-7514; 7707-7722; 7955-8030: 0.01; 13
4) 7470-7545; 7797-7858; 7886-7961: -0.93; 13.4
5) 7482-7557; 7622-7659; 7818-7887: 0.00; 13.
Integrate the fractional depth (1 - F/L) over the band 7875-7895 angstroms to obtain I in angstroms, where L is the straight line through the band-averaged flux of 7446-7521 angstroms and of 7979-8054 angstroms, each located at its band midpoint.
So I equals 0.5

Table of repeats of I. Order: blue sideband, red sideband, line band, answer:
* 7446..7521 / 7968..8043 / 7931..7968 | 0.3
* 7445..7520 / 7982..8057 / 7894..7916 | -0.4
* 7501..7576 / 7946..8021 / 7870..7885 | 0.6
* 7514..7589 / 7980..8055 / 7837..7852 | -0.8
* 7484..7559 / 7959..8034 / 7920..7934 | -0.8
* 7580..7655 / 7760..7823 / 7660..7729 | 0.9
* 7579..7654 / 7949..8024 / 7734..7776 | -0.6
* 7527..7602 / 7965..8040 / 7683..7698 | -0.3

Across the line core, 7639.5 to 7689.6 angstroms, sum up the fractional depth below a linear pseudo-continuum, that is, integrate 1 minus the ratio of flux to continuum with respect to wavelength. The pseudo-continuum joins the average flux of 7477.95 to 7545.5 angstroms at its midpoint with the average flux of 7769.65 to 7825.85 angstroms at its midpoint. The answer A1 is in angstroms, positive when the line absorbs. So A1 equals 0.71 angstroms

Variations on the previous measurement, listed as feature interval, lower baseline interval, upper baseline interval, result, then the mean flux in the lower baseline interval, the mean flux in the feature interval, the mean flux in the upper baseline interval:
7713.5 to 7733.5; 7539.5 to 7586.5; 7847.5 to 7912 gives -0.54 angstroms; 12.6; 13.3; 13.3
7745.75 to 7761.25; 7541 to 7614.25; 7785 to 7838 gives -0.15 angstroms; 12.8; 13.5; 13.6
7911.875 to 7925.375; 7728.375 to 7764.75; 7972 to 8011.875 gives -0.63 angstroms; 13.5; 14.1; 13.5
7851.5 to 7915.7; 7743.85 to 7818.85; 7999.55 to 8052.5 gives 1.06 angstroms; 13.6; 13.3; 13.4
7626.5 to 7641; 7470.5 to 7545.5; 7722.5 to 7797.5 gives 0.01 angstroms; 12.8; 13.2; 13.5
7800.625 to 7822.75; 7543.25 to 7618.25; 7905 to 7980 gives -0.50 angstroms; 12.9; 13.6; 13.5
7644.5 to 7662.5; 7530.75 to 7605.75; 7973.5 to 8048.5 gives -0.26 angstroms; 12.7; 13.1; 13.4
